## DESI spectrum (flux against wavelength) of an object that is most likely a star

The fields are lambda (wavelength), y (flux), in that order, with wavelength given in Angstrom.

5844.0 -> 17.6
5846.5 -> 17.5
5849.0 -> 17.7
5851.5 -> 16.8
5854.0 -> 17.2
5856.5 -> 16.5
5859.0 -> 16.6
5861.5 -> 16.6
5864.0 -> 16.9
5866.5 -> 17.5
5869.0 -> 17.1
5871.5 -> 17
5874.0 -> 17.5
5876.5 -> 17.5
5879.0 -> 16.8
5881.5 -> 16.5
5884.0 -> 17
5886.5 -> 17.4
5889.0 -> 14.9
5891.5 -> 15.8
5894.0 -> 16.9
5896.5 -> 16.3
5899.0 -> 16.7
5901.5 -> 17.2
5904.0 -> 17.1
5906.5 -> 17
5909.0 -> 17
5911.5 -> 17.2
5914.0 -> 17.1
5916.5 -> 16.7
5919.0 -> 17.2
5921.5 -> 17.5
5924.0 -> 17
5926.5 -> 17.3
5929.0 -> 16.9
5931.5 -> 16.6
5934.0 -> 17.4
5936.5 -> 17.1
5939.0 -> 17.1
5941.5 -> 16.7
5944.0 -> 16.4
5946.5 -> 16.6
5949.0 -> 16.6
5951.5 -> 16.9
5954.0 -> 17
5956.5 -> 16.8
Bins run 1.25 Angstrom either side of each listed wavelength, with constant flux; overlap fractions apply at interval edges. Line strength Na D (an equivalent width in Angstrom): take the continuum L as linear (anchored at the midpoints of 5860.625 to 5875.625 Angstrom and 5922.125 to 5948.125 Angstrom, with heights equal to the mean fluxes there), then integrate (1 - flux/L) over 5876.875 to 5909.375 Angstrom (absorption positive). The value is 0.7 Angstrom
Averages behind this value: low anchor 17.1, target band 16.7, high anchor 16.9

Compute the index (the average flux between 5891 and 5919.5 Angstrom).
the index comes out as 16.9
